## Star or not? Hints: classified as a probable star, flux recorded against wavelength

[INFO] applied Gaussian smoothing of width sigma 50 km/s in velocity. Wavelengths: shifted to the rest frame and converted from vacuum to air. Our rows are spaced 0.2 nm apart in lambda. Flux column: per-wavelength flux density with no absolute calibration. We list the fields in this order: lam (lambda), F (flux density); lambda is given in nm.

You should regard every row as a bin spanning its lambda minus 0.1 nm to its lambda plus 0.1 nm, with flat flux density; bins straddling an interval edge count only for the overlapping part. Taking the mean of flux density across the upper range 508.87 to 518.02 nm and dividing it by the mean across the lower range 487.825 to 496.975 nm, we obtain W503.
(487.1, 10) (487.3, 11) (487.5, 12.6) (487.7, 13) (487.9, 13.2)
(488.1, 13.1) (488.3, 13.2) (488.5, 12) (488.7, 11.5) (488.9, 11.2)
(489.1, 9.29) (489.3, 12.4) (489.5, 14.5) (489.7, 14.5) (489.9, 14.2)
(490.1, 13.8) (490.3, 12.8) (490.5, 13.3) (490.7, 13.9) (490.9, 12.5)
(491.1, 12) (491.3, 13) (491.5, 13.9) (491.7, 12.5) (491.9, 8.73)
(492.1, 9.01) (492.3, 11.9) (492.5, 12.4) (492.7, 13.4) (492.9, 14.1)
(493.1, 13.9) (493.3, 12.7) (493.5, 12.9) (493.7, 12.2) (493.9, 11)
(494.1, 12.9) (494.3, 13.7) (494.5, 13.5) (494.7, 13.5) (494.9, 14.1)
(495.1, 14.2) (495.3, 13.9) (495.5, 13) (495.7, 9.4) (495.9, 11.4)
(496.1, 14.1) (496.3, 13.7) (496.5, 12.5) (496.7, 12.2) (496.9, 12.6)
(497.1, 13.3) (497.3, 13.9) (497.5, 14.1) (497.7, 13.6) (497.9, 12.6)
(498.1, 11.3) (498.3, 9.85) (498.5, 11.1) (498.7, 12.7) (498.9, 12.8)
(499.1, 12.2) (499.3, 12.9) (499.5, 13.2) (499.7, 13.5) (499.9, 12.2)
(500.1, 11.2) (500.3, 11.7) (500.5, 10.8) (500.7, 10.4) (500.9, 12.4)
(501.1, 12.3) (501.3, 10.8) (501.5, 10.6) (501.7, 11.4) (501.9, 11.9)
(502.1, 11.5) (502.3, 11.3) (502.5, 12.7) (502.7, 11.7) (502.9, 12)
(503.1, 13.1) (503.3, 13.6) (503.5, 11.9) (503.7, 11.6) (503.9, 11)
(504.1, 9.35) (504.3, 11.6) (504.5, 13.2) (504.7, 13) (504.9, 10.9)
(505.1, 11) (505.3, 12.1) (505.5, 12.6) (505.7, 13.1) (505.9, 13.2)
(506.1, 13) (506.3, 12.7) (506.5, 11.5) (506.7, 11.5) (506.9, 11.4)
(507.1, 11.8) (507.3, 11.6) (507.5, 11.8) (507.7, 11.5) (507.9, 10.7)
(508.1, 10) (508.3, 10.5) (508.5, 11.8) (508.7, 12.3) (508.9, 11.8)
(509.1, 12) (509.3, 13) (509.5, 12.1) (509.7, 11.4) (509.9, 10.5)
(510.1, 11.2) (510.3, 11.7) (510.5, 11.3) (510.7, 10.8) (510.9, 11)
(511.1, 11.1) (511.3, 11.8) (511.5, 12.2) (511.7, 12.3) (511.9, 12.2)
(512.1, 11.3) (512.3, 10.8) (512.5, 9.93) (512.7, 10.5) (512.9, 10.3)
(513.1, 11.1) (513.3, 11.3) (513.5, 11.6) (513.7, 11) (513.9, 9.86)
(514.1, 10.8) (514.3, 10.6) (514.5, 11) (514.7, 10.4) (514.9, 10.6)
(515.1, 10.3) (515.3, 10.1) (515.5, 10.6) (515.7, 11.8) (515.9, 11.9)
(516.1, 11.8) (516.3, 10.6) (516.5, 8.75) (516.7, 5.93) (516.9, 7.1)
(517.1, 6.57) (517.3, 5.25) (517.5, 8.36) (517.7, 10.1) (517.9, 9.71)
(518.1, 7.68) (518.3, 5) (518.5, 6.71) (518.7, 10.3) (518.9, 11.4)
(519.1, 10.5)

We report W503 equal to 0.8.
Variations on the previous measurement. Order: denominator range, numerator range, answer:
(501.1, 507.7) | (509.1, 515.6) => 0.93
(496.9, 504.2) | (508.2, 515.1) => 0.93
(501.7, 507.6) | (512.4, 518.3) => 0.82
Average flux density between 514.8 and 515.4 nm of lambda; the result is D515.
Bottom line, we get 10.3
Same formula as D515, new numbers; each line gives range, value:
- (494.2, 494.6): 13.6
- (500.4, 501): 11.2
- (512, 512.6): 10.7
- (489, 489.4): 10.8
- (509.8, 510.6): 11.2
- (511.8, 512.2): 11.7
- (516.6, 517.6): 6.64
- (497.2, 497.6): 14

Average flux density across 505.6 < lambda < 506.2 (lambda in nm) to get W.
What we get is 13.1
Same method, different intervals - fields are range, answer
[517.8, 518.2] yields 8.69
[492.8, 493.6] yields 13.4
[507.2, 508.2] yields 11.1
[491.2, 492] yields 12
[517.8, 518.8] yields 7.88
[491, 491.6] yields 13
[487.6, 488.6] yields 12.9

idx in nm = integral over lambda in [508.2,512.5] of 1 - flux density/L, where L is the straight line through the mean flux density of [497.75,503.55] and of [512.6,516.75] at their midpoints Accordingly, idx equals -0.21 nm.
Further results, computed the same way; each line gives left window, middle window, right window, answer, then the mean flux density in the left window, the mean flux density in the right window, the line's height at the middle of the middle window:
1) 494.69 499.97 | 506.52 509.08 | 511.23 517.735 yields -0.04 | 12.7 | 10.3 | 11.2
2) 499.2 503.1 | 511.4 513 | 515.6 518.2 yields -0.23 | 11.8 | 8.89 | 9.77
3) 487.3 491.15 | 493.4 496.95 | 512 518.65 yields -0.23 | 12.8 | 9.68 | 12.1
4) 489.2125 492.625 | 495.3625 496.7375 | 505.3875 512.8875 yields 0.00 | 12.7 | 11.6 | 12.4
